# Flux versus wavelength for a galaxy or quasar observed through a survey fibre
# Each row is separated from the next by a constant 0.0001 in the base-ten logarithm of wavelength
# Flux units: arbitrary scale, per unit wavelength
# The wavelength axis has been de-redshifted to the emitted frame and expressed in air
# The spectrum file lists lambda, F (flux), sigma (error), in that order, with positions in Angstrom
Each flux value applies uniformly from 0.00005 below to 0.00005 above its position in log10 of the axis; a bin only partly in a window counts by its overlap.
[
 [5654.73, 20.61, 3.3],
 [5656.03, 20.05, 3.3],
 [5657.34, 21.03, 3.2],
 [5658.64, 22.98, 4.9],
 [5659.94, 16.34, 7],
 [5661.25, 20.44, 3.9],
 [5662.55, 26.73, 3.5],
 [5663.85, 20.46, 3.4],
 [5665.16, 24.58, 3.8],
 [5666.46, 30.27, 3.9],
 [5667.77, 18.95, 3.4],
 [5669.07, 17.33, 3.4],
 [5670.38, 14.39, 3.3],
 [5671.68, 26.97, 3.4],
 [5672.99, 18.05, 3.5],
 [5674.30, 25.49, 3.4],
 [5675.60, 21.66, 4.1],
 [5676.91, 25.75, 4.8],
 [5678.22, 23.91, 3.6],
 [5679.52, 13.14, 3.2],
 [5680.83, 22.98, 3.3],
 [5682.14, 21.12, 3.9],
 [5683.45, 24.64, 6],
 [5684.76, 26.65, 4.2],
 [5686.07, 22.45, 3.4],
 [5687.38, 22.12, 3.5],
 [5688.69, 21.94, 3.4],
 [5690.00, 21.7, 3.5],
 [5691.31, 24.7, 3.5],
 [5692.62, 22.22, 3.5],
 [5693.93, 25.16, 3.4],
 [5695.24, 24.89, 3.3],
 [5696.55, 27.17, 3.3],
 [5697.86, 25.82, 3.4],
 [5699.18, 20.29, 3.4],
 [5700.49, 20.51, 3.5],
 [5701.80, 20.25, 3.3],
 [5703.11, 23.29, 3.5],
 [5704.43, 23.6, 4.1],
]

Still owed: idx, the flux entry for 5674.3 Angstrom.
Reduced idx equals 25.49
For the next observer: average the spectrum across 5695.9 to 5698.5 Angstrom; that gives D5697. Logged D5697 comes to 26.5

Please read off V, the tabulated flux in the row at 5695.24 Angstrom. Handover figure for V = 24.89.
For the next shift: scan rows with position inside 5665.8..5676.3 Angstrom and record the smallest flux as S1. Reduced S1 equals 14.39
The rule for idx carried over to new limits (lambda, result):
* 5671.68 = 26.97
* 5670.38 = 14.39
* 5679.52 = 13.14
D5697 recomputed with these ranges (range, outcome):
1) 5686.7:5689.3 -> 22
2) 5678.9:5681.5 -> 18.1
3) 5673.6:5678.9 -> 24.1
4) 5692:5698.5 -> 25.1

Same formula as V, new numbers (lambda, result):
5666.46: 30.27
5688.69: 21.94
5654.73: 20.61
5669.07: 17.33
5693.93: 25.16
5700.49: 20.51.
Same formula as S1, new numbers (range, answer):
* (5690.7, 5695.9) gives 22.22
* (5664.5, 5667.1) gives 24.58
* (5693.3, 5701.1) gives 20.29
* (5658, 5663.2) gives 16.34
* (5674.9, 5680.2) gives 13.14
